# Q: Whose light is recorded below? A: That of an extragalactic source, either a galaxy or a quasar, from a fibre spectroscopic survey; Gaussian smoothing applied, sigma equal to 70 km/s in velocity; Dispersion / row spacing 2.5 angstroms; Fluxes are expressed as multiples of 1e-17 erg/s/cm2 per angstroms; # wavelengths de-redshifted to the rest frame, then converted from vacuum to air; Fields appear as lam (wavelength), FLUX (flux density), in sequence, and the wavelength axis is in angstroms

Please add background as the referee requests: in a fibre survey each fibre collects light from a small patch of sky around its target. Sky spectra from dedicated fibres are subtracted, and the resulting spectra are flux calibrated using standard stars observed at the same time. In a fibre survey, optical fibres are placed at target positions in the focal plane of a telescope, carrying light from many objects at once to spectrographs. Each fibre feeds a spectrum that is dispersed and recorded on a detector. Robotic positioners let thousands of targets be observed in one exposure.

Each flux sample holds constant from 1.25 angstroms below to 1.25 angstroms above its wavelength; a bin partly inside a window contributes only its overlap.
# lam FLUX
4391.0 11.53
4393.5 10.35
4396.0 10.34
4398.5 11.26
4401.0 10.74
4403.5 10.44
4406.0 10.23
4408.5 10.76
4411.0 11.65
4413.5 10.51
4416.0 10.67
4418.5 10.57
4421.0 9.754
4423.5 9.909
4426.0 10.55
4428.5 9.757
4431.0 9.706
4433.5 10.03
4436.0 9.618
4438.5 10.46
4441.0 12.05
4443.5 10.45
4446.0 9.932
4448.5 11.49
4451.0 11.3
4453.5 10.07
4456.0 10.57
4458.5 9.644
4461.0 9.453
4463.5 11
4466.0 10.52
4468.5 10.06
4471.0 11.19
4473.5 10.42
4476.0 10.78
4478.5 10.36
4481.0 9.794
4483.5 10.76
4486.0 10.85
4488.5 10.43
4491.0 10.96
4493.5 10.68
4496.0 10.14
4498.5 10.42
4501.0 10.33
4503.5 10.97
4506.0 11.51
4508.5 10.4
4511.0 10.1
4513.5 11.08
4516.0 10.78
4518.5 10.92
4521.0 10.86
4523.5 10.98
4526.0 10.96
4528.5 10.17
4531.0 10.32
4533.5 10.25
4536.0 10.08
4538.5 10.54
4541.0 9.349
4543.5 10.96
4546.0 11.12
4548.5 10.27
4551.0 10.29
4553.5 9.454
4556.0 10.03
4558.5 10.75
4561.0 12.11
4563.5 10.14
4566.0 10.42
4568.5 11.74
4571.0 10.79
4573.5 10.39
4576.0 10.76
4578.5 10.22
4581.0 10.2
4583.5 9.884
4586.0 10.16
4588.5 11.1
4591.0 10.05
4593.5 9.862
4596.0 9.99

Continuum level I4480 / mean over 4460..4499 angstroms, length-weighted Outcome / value 10.5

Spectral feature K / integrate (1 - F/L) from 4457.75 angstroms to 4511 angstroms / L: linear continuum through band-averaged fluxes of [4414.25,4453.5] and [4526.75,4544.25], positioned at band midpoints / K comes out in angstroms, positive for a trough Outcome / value -0.95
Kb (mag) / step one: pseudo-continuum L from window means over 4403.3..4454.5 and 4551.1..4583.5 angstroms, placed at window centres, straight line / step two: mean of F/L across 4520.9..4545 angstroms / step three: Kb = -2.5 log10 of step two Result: 0.01 mag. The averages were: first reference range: 10.5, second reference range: 10.5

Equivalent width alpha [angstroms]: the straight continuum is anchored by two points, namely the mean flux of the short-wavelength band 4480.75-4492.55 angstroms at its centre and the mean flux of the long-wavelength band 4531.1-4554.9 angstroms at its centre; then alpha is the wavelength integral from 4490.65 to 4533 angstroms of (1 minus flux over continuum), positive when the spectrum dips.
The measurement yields -0.83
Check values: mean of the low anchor 10.6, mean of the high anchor 10.3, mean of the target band 10.7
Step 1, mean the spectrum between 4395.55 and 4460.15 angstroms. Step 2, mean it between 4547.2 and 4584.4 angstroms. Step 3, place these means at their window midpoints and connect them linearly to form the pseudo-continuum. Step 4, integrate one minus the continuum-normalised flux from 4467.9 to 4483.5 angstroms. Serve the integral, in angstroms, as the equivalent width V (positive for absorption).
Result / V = 0.0 angstroms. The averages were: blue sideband 10.5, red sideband 10.5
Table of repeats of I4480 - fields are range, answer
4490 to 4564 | 10.6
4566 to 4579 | 10.8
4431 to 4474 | 10.5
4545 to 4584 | 10.5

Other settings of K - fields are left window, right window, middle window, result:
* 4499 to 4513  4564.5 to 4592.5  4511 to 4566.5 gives 0.4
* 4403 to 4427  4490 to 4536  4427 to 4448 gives 0.5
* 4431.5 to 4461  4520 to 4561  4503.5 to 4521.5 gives -0.6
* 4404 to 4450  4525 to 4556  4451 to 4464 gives 0.3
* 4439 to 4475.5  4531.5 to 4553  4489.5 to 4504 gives -0.1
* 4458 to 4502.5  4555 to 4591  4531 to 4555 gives 0.7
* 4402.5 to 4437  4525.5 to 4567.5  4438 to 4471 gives -0.7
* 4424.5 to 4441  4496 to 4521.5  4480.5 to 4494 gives -0.1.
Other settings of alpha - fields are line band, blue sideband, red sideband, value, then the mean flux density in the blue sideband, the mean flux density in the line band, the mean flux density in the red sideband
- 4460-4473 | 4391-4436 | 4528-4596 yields 0.0 angstroms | 10.4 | 10.5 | 10.4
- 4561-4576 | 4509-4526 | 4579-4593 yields -0.6 angstroms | 10.8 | 10.8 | 10.3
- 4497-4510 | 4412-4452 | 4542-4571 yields -0.2 angstroms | 10.4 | 10.7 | 10.7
